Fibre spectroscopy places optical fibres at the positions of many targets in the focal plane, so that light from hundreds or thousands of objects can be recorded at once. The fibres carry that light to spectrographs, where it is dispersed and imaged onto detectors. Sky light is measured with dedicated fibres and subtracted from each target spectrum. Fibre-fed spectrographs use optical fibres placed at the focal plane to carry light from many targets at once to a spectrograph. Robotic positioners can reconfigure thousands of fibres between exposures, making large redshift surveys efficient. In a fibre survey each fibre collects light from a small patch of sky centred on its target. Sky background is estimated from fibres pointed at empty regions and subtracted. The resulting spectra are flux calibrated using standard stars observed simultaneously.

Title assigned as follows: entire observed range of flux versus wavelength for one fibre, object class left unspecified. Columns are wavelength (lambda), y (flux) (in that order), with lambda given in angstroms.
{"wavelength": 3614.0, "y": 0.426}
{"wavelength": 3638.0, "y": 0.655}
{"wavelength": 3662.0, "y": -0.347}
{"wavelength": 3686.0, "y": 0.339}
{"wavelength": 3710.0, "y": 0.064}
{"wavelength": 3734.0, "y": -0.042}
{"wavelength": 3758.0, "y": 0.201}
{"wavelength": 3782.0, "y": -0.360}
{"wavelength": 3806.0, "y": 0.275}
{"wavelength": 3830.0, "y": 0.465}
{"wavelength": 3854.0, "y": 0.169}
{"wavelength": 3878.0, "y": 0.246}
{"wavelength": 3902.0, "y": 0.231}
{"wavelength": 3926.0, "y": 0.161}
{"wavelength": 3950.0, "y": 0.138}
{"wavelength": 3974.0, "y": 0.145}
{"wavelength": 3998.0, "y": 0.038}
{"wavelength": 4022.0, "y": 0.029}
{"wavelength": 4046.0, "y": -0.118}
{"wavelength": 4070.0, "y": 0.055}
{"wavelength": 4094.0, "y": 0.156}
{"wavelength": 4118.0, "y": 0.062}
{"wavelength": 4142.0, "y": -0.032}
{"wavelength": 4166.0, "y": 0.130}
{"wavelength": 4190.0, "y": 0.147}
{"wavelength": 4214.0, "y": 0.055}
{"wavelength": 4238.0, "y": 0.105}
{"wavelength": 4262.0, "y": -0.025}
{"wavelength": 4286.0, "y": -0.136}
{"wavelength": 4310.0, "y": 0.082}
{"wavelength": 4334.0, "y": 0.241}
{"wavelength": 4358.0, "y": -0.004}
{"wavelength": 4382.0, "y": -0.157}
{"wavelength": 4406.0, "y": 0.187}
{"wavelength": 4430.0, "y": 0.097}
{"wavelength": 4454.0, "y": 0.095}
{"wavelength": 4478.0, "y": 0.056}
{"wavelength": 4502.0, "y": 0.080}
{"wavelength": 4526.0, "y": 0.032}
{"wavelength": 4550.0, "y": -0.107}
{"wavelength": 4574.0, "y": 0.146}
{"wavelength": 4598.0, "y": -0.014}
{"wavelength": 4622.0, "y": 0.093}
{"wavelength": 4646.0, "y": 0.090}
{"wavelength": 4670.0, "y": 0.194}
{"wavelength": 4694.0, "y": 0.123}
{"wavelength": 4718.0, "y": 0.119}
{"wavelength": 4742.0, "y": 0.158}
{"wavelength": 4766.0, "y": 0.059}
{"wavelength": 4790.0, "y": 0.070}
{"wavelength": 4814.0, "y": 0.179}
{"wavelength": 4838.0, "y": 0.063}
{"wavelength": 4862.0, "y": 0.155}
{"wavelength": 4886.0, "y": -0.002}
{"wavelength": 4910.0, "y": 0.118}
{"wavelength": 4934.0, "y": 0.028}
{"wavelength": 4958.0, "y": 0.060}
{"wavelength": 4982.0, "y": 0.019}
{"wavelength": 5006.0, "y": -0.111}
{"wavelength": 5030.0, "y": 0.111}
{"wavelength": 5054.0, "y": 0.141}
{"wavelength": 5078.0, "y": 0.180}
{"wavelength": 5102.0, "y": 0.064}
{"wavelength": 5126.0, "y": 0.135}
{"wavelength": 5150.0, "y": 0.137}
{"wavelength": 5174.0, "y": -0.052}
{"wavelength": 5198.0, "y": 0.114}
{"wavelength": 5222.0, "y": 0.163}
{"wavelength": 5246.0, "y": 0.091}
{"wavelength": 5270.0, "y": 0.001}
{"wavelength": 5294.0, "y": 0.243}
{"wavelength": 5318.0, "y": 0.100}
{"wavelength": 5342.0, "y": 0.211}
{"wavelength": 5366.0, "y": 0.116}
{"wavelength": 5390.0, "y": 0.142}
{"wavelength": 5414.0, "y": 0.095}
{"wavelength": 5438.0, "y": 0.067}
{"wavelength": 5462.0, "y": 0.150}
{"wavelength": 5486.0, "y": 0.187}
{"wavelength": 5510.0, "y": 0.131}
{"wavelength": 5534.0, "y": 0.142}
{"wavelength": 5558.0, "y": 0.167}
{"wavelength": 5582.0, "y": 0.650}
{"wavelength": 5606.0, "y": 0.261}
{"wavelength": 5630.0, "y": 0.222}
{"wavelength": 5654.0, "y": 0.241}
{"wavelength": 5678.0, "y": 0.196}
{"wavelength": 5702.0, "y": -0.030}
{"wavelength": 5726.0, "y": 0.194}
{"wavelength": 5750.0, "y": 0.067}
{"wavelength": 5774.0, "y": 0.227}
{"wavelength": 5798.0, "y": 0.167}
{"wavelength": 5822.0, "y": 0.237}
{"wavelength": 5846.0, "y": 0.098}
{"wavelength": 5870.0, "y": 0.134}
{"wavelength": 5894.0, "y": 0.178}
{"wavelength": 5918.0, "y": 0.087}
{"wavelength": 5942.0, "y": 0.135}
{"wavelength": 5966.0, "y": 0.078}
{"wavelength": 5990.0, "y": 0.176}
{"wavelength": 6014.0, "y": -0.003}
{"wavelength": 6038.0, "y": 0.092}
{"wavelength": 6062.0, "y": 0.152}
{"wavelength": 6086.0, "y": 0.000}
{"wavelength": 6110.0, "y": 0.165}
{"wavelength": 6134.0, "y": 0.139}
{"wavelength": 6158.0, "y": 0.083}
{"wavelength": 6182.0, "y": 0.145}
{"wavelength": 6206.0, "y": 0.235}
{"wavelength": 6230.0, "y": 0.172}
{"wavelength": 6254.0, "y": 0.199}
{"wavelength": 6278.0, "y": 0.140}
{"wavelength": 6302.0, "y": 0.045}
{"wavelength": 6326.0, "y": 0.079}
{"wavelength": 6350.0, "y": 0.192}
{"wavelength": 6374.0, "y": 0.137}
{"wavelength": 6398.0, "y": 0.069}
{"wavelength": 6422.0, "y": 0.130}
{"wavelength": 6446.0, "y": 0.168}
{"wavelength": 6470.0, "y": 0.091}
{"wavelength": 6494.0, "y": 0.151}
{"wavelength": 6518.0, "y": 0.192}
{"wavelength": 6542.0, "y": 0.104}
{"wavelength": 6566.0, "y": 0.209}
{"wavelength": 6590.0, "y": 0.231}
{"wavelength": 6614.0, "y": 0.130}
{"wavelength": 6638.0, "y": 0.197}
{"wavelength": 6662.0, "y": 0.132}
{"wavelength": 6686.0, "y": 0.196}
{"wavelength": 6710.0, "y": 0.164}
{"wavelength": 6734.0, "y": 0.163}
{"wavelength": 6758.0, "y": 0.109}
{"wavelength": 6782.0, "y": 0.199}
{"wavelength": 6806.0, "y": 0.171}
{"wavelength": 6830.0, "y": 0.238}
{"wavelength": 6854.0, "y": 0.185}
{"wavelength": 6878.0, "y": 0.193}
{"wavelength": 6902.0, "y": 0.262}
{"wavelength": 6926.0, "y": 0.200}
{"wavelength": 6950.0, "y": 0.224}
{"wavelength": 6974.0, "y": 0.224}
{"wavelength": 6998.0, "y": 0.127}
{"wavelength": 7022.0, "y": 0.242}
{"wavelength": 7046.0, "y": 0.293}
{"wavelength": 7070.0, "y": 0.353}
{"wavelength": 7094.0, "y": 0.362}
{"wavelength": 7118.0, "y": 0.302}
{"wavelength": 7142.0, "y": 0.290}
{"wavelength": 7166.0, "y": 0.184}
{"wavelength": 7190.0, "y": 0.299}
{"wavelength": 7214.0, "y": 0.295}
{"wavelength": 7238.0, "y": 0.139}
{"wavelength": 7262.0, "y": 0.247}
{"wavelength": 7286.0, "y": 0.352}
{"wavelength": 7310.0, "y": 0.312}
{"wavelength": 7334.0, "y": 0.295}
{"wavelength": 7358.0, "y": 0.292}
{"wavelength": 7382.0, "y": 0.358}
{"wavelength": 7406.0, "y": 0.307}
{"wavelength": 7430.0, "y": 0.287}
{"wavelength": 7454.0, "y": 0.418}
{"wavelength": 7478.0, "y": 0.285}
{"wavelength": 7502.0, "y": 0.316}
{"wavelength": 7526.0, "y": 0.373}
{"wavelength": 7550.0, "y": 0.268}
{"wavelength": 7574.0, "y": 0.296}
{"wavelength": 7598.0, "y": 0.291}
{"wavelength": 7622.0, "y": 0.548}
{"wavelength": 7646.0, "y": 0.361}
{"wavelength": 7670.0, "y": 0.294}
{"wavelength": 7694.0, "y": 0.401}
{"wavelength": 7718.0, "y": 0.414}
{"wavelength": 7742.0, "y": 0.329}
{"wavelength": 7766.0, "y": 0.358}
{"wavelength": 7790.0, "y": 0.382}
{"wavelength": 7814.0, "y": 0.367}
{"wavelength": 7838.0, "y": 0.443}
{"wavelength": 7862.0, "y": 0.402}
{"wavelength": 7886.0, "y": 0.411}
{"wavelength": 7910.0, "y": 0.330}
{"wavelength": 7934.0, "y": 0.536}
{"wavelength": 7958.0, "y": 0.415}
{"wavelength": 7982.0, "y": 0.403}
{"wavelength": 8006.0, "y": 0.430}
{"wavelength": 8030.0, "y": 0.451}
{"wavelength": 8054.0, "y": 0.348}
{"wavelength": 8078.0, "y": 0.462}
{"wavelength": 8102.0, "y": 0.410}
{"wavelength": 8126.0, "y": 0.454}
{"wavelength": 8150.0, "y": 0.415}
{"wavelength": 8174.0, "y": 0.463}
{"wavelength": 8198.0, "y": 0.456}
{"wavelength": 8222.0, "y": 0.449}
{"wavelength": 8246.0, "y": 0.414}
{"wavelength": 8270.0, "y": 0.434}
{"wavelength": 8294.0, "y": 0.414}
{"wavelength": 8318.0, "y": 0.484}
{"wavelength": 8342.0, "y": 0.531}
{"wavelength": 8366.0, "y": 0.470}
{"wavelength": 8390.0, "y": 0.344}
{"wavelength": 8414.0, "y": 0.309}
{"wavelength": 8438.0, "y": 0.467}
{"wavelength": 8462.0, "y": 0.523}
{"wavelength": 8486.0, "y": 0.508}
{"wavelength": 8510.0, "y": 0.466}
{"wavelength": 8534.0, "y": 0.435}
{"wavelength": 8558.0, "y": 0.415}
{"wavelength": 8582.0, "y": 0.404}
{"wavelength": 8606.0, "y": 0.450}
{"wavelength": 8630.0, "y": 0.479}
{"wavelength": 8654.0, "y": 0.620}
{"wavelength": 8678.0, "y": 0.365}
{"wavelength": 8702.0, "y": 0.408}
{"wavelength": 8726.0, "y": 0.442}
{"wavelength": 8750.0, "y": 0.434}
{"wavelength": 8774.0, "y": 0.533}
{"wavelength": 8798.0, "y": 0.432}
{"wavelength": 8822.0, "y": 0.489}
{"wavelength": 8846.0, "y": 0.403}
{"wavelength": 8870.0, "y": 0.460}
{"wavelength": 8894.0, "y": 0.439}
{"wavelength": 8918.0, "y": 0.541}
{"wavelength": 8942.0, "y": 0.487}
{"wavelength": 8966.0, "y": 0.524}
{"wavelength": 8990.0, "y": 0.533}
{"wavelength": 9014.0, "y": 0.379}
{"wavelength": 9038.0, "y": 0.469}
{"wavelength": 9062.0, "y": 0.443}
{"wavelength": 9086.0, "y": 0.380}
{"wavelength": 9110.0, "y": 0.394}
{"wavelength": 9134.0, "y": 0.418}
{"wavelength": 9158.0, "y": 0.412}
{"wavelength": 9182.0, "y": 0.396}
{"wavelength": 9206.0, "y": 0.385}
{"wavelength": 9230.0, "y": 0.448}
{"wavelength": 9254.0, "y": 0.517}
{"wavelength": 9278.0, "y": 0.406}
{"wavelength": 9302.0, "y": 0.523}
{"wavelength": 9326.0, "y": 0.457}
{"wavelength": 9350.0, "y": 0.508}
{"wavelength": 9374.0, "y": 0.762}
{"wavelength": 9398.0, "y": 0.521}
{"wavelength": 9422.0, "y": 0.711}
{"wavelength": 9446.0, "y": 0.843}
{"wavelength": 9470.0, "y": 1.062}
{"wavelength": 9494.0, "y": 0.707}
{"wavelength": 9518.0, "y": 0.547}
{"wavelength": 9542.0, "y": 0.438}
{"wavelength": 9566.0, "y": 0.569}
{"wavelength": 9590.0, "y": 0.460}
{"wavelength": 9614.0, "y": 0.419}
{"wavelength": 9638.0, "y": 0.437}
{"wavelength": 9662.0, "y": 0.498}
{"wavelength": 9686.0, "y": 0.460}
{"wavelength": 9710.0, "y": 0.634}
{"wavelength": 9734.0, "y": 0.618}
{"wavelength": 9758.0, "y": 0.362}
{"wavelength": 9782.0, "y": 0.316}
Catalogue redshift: 0.76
